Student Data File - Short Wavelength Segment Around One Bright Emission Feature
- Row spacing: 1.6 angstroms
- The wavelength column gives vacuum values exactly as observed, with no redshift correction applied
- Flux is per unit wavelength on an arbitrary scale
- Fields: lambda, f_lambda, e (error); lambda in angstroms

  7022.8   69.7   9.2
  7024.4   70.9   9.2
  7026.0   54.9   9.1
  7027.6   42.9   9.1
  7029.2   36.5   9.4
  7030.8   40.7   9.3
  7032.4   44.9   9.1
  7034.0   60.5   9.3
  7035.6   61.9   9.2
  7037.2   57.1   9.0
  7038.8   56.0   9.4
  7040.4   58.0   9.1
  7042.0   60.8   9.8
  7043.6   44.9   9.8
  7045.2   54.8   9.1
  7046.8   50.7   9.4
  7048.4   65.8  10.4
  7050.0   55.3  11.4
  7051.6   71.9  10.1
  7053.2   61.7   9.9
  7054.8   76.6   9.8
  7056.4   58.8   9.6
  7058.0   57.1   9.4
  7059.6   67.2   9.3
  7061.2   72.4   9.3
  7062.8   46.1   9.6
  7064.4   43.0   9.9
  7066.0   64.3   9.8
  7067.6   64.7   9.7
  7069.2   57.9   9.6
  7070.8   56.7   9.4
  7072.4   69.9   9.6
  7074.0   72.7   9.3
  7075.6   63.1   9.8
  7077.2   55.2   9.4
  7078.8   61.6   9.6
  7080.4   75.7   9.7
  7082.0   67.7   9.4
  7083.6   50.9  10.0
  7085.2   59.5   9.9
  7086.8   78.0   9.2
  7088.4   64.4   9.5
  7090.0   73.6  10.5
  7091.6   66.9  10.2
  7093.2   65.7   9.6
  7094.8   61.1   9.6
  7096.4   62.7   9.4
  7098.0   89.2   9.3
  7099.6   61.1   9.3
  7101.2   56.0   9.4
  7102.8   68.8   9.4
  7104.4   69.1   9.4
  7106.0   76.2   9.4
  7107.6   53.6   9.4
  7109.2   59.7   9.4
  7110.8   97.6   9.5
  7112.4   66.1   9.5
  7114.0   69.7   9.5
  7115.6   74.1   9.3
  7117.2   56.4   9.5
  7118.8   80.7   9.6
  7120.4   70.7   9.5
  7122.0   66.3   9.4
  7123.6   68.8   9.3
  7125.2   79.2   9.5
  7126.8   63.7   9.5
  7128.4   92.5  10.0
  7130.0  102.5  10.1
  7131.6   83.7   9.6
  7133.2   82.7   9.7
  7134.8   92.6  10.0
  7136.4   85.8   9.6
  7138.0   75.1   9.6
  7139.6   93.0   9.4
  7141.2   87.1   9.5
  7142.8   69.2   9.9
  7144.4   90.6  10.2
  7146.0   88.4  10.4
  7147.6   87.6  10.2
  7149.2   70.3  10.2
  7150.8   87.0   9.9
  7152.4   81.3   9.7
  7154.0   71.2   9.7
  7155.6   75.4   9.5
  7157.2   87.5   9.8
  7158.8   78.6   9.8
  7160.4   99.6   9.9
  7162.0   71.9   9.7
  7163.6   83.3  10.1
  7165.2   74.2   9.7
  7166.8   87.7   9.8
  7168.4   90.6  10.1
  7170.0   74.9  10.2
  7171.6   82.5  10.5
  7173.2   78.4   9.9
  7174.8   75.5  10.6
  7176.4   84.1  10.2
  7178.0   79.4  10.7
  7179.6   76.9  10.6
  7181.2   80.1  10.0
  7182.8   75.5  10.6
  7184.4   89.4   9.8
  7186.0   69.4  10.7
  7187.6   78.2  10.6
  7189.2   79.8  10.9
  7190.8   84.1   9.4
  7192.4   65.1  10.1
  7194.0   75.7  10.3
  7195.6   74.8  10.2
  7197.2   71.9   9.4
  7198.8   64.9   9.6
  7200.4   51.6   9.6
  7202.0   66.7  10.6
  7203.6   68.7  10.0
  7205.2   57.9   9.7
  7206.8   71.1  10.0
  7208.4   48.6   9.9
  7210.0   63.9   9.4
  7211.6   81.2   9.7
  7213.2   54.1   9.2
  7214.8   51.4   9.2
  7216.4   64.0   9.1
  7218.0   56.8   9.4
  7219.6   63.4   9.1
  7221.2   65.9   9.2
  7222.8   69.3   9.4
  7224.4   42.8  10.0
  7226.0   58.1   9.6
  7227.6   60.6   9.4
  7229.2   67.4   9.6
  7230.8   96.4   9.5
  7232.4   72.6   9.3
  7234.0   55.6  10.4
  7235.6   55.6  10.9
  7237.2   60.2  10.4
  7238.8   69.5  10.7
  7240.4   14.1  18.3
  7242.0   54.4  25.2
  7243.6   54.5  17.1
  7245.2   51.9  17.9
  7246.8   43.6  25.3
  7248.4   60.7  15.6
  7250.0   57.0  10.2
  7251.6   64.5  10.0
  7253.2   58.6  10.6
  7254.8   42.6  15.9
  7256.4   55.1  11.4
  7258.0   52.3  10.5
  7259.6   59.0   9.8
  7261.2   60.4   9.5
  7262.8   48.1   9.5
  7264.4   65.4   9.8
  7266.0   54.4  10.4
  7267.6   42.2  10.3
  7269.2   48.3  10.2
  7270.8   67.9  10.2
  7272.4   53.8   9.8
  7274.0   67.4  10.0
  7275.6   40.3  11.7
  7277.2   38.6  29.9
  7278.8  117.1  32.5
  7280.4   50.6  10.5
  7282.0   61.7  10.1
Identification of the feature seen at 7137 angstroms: Mg II 2798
